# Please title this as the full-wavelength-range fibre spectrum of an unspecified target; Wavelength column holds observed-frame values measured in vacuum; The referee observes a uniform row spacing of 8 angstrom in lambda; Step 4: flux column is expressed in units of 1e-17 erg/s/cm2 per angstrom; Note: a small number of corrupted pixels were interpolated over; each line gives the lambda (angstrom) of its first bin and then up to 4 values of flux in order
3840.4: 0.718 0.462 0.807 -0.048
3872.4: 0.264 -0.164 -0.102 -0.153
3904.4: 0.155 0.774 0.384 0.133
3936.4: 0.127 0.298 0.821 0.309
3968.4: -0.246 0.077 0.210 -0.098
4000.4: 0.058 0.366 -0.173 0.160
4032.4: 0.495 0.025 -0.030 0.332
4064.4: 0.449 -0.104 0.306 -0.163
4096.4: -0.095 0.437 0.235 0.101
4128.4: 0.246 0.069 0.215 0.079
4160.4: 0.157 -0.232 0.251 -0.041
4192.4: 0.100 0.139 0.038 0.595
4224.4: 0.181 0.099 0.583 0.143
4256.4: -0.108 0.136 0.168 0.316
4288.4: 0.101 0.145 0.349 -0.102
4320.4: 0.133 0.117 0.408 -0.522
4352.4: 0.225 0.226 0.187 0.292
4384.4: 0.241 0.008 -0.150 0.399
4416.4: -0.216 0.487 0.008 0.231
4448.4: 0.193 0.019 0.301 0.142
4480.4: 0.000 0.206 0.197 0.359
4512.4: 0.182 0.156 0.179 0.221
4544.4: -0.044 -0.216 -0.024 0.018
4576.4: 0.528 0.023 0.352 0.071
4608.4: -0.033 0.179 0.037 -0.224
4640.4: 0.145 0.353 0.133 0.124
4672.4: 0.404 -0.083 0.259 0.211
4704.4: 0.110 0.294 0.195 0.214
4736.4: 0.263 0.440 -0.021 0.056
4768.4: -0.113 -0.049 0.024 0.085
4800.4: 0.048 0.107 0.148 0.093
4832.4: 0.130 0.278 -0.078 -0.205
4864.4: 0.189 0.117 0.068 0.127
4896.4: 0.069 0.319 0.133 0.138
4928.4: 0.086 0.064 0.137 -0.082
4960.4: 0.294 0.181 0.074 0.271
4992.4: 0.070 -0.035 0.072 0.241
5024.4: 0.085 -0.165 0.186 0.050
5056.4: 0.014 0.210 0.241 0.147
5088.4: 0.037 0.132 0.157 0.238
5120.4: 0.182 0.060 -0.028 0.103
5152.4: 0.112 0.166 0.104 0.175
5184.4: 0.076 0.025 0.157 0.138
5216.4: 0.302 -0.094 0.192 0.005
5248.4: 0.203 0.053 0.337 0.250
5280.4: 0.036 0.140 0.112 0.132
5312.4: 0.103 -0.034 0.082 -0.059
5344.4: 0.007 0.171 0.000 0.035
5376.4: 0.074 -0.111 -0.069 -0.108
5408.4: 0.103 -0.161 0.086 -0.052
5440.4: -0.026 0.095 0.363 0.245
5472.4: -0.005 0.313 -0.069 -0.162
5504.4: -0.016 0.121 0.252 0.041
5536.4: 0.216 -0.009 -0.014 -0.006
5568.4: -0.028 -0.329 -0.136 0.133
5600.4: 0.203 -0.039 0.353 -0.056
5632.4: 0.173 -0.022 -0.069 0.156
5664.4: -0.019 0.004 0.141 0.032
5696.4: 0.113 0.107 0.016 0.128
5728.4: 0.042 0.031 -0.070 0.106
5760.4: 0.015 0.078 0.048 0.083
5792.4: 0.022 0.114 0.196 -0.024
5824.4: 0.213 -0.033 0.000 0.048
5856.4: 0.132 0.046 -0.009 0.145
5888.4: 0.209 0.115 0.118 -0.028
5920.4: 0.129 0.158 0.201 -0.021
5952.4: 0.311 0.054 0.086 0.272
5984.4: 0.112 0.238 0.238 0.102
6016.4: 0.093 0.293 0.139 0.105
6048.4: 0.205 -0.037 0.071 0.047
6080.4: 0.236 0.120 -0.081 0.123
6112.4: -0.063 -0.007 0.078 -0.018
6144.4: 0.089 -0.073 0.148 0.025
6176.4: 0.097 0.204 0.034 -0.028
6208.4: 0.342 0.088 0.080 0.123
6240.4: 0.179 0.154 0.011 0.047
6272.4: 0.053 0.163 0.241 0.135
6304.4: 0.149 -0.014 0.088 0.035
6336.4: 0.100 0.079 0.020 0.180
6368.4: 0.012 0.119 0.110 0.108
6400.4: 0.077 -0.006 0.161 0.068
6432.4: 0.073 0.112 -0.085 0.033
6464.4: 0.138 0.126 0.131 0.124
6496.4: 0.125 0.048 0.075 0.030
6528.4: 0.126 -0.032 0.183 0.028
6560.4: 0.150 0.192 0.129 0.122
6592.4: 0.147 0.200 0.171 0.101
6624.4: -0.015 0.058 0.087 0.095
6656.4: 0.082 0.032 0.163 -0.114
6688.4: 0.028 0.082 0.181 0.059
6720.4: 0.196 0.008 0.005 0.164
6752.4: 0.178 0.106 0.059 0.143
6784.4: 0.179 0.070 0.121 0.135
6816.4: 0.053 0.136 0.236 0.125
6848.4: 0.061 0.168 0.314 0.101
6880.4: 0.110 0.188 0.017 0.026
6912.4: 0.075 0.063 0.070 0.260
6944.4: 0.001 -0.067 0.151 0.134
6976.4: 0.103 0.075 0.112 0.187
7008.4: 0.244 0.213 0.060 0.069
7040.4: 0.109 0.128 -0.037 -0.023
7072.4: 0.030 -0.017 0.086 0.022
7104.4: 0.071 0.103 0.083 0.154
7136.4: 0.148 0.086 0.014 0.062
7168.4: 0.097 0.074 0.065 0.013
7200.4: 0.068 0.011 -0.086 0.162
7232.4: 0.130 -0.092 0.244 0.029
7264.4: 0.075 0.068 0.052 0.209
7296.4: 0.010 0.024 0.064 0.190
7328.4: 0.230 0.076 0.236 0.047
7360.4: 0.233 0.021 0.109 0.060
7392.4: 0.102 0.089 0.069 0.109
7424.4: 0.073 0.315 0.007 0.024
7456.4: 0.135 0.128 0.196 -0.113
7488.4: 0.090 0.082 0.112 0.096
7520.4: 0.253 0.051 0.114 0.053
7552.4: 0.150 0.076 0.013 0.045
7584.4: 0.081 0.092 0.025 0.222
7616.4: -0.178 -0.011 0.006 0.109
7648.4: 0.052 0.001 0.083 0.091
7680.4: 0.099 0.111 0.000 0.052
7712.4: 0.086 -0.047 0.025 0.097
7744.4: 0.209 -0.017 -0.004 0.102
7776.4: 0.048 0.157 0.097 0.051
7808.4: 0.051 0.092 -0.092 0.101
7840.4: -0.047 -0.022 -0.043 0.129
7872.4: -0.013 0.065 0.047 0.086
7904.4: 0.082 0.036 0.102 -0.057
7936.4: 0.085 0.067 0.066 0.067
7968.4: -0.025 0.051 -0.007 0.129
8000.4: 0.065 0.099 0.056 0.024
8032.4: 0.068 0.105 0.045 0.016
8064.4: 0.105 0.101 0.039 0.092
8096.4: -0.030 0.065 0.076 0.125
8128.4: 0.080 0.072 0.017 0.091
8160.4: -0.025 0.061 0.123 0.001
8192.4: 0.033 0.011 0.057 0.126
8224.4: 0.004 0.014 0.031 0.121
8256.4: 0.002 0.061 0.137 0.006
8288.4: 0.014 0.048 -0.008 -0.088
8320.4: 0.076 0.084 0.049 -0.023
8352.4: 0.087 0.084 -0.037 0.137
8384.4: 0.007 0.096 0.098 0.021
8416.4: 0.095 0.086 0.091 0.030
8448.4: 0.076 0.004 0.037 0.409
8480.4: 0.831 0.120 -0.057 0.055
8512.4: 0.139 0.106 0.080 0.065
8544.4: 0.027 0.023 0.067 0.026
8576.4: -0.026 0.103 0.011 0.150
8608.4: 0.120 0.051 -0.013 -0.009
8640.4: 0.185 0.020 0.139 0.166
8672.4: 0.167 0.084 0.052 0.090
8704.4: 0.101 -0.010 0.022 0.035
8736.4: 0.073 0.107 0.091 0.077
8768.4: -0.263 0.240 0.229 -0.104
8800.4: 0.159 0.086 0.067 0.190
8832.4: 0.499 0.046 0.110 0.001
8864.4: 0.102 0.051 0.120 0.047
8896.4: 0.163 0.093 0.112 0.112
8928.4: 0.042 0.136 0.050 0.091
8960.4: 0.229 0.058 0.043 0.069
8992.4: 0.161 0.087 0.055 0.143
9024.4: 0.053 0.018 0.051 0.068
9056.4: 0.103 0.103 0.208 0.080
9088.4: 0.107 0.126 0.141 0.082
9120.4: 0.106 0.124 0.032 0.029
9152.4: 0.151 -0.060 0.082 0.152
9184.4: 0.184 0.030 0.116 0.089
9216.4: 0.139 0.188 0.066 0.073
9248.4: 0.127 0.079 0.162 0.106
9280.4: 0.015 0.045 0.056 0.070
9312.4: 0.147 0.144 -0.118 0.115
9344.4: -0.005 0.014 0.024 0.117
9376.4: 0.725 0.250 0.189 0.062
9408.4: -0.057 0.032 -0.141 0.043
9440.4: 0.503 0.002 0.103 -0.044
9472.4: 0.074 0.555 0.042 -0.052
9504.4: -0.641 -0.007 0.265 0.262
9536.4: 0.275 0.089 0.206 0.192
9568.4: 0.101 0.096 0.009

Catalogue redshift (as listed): 1.27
